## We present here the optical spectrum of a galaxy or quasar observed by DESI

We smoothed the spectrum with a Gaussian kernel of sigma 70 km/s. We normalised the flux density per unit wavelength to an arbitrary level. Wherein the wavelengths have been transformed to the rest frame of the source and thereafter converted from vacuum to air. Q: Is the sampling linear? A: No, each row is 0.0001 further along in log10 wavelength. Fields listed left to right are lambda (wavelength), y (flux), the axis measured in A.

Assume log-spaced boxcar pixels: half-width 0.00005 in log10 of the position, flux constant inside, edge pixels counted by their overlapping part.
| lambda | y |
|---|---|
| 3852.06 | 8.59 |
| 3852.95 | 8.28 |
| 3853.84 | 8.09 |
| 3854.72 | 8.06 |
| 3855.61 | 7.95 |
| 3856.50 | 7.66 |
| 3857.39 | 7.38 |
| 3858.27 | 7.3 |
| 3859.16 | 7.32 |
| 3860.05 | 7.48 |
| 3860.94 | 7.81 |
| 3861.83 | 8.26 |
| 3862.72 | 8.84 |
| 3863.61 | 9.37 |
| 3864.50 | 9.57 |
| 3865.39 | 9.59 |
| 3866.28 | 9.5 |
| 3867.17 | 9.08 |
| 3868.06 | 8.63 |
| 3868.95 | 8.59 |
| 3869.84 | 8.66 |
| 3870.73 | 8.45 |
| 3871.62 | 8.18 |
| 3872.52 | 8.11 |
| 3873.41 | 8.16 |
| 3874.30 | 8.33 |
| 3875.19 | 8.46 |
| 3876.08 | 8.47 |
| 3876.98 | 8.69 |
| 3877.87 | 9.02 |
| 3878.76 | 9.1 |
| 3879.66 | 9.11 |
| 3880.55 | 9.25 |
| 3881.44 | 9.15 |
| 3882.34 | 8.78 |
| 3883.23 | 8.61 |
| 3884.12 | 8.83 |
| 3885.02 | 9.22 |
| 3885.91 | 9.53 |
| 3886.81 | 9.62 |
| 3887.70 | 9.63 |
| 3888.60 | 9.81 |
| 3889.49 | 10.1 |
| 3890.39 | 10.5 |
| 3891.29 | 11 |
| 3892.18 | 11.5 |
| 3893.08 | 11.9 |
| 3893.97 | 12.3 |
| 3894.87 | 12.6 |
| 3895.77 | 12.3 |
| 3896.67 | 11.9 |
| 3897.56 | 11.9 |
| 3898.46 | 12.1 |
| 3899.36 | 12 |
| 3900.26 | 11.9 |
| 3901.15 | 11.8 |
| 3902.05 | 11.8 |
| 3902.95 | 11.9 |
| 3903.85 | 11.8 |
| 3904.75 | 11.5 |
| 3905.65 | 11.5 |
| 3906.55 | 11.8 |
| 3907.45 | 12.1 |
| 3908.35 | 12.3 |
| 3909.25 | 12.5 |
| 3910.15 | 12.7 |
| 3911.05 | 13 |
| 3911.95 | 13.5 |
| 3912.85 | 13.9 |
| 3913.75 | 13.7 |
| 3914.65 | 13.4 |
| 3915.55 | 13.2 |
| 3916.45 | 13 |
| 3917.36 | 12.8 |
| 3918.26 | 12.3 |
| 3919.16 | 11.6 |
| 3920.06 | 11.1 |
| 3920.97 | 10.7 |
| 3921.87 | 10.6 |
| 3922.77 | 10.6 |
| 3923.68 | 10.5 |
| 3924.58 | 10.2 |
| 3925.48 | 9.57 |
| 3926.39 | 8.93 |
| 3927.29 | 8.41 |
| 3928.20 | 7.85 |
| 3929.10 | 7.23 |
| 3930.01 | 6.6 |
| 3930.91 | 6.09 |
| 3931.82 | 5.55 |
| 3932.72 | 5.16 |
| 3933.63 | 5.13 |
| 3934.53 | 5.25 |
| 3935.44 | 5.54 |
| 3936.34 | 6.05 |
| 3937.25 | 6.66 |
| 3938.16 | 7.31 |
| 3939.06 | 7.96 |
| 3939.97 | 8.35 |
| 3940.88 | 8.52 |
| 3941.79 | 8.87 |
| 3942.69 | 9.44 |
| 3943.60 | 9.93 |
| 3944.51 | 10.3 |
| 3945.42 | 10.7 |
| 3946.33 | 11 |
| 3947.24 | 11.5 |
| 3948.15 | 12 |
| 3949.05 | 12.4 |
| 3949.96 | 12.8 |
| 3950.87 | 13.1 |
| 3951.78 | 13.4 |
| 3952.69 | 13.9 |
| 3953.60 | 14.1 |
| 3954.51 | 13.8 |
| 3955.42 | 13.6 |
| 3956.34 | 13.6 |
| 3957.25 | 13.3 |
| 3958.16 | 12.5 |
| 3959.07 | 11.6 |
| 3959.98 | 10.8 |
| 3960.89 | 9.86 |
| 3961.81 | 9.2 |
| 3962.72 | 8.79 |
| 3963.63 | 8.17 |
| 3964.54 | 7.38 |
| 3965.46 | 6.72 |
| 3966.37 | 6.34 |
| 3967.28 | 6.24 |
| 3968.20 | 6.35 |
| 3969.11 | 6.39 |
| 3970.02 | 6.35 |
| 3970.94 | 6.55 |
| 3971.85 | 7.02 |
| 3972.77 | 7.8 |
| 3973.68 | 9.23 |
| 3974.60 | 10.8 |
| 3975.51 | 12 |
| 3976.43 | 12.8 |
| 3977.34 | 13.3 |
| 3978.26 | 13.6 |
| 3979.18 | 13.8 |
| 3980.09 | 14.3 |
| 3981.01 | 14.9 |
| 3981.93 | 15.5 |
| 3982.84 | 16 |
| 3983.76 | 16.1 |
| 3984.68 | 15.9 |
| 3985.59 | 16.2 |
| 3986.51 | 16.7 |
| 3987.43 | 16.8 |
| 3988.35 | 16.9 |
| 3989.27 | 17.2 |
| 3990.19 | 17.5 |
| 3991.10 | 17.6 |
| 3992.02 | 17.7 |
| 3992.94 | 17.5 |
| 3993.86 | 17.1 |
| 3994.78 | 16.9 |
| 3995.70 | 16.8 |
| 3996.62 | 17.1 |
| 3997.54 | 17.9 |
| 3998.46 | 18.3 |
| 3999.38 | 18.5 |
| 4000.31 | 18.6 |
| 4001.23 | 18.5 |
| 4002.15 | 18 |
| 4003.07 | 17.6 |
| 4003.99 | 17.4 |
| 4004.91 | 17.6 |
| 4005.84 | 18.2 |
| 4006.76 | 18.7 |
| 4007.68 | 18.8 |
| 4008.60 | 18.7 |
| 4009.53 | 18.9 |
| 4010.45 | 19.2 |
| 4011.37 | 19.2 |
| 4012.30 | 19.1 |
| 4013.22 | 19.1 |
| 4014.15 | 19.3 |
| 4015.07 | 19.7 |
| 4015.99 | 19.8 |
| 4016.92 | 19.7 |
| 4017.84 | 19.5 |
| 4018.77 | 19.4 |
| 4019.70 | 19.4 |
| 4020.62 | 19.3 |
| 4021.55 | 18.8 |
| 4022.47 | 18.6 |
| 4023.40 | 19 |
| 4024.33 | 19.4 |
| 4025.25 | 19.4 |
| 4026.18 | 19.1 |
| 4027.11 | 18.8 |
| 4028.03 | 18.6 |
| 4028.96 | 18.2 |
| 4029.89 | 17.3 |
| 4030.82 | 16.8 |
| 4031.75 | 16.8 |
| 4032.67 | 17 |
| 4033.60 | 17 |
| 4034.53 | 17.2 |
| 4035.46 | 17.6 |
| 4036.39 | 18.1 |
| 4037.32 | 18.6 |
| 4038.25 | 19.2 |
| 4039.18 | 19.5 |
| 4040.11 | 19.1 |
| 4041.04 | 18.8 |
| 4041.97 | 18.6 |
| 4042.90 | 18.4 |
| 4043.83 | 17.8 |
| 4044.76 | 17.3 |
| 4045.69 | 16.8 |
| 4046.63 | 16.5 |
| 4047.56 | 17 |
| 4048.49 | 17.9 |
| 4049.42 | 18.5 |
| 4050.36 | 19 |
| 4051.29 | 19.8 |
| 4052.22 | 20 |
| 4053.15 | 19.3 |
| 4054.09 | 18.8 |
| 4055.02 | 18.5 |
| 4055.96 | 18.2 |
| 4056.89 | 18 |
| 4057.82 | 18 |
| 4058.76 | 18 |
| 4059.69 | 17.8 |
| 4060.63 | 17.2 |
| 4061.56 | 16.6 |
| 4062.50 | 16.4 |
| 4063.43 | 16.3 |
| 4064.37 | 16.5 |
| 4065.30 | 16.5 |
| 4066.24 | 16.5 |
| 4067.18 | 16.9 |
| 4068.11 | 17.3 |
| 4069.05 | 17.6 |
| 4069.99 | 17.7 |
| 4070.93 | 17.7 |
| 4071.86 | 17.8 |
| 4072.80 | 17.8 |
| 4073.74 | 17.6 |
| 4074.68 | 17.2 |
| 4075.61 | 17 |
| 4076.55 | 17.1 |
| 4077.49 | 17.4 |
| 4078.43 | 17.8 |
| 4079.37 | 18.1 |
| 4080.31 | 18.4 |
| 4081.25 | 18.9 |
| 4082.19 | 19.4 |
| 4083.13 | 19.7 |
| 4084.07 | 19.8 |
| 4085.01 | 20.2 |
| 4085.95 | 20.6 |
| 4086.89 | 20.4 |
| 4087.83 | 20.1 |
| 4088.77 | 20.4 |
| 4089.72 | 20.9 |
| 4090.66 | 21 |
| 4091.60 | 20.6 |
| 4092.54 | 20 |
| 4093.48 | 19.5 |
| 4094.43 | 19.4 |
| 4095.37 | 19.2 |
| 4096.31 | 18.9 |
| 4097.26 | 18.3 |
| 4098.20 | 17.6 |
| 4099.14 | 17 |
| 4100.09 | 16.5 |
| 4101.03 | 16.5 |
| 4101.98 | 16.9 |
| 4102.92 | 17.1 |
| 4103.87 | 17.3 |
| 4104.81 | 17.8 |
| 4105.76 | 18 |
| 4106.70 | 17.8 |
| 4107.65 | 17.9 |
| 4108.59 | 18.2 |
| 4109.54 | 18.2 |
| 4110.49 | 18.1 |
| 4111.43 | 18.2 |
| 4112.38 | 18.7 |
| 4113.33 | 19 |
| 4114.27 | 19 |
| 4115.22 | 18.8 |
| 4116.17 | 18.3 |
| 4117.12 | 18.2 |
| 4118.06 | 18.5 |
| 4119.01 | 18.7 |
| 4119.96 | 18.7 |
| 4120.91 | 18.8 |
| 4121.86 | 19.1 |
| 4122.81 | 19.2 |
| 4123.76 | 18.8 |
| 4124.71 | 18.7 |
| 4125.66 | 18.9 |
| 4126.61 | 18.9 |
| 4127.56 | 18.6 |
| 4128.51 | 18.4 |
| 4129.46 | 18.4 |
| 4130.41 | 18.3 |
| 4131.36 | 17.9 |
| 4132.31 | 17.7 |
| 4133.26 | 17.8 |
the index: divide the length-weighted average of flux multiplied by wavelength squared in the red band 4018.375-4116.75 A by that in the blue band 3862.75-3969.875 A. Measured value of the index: 2.0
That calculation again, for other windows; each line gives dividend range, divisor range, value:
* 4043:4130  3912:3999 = 1.70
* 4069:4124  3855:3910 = 2.09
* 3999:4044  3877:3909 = 1.84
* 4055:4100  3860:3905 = 2.04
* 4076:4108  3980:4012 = 1.12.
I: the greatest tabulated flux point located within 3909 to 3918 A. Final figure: 13.9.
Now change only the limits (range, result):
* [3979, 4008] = 18.8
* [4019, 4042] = 19.5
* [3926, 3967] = 14.1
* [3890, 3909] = 12.6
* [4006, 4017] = 19.8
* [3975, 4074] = 20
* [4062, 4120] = 21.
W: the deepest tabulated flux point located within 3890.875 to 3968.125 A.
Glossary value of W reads 5.13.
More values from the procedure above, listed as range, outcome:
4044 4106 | 16.3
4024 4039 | 16.8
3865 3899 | 8.11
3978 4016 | 13.6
